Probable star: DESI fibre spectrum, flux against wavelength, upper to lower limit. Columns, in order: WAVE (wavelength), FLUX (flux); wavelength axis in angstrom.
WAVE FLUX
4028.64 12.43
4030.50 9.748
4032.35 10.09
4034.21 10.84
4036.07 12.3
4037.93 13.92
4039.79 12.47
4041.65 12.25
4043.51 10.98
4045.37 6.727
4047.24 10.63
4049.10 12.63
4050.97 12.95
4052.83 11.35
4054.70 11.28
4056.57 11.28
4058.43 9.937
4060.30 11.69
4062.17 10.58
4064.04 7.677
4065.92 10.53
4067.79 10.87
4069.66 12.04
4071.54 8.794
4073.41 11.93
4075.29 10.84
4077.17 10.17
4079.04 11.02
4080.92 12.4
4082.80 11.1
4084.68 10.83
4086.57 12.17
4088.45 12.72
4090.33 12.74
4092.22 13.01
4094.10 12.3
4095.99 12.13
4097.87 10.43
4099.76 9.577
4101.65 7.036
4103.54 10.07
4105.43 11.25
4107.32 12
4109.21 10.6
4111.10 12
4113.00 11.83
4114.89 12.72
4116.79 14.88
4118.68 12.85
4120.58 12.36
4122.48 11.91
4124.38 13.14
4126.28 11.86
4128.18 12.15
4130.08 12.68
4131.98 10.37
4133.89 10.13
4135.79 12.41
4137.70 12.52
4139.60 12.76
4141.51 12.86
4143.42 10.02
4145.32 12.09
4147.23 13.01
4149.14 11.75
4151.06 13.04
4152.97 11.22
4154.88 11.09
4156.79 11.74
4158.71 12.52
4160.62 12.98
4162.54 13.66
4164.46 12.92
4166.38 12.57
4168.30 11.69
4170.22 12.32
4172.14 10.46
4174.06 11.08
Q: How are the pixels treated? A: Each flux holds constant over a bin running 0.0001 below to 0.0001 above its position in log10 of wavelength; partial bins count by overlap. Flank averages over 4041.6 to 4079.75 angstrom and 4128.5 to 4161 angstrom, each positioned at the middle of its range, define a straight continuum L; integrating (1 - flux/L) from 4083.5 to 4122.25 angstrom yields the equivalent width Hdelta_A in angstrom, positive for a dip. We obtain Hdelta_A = -1.1 angstrom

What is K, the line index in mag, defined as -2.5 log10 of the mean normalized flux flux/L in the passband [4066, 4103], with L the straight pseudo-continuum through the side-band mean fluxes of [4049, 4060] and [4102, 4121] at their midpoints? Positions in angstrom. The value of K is 0.05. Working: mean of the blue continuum 11.5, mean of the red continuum 11.9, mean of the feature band 11.1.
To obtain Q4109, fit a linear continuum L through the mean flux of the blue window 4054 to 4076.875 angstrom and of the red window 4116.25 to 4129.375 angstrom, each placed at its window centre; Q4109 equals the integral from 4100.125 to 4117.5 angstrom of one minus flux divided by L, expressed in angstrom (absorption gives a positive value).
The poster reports 1.31 angstrom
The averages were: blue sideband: 10.6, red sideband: 12.7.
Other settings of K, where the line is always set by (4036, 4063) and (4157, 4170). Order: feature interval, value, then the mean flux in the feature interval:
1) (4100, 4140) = 0.04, 11.7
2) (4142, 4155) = 0.06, 11.8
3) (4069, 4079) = 0.09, 10.7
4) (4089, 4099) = -0.02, 12.1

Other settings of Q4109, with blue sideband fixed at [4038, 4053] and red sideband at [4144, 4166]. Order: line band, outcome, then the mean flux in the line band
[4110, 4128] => -0.8 angstrom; 12.6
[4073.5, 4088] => 0.5 angstrom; 11.3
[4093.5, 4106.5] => 1.6 angstrom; 10.4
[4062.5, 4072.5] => 1.3 angstrom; 10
